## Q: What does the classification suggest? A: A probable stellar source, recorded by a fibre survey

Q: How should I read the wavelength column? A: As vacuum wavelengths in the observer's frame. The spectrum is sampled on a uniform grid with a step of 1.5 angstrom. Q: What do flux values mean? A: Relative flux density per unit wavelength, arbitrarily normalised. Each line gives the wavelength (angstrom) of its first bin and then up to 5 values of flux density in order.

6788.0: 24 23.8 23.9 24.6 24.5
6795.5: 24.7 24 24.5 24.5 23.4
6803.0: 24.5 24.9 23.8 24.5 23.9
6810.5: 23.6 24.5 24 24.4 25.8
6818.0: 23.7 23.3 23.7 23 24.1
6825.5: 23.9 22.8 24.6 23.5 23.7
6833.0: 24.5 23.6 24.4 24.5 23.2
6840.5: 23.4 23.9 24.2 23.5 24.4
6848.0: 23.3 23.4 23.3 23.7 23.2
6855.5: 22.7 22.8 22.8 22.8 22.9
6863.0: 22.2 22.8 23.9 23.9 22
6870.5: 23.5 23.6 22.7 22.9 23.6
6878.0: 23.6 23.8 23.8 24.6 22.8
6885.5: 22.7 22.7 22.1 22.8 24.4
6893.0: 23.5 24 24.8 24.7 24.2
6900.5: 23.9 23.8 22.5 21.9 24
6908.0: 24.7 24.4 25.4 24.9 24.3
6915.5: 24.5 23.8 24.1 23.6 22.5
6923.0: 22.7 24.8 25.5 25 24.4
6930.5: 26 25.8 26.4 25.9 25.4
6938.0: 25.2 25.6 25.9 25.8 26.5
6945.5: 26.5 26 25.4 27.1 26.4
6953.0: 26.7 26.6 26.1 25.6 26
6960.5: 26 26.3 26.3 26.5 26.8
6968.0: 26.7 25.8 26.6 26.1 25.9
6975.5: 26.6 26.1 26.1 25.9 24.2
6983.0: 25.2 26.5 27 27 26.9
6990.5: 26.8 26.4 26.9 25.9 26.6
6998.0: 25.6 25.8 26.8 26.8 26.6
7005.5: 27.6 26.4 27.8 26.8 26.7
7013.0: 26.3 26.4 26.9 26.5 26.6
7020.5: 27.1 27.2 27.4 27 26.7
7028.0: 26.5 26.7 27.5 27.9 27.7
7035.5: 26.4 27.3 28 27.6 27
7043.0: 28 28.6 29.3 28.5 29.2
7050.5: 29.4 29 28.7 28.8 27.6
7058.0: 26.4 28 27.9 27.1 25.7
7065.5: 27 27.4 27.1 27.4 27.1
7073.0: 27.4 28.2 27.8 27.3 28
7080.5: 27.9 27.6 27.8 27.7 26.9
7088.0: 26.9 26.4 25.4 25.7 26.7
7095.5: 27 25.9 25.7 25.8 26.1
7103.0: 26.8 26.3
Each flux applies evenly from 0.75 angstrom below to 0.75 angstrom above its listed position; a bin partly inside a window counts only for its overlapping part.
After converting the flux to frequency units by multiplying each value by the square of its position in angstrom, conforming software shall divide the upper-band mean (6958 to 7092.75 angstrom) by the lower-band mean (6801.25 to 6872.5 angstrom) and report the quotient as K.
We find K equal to 1.20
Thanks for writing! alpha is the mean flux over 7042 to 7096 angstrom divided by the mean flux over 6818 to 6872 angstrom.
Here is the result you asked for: 1.17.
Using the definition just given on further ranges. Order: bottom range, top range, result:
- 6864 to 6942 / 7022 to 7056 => 1.16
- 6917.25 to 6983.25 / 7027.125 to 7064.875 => 1.08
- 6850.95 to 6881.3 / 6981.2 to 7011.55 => 1.15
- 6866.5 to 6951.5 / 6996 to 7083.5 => 1.13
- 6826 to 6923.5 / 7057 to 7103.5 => 1.14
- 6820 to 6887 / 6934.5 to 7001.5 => 1.12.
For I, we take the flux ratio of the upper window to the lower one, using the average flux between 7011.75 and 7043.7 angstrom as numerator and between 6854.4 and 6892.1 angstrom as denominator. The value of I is 1.2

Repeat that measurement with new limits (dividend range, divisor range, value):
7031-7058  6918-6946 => 1.12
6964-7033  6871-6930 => 1.12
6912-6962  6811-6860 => 1.07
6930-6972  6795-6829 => 1.09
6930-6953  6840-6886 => 1.12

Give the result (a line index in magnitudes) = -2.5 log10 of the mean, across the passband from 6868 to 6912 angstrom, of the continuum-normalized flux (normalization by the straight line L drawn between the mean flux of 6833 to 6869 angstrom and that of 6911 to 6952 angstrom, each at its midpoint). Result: 0.03 mag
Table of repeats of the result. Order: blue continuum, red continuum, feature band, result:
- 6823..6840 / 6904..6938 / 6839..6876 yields 0.04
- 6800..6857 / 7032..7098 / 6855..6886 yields 0.06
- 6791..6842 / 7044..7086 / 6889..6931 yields 0.06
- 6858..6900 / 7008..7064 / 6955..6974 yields -0.03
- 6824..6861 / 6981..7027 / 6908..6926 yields 0.04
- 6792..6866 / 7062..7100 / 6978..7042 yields -0.03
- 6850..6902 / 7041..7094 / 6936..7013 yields -0.03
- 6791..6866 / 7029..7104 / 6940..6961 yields -0.02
